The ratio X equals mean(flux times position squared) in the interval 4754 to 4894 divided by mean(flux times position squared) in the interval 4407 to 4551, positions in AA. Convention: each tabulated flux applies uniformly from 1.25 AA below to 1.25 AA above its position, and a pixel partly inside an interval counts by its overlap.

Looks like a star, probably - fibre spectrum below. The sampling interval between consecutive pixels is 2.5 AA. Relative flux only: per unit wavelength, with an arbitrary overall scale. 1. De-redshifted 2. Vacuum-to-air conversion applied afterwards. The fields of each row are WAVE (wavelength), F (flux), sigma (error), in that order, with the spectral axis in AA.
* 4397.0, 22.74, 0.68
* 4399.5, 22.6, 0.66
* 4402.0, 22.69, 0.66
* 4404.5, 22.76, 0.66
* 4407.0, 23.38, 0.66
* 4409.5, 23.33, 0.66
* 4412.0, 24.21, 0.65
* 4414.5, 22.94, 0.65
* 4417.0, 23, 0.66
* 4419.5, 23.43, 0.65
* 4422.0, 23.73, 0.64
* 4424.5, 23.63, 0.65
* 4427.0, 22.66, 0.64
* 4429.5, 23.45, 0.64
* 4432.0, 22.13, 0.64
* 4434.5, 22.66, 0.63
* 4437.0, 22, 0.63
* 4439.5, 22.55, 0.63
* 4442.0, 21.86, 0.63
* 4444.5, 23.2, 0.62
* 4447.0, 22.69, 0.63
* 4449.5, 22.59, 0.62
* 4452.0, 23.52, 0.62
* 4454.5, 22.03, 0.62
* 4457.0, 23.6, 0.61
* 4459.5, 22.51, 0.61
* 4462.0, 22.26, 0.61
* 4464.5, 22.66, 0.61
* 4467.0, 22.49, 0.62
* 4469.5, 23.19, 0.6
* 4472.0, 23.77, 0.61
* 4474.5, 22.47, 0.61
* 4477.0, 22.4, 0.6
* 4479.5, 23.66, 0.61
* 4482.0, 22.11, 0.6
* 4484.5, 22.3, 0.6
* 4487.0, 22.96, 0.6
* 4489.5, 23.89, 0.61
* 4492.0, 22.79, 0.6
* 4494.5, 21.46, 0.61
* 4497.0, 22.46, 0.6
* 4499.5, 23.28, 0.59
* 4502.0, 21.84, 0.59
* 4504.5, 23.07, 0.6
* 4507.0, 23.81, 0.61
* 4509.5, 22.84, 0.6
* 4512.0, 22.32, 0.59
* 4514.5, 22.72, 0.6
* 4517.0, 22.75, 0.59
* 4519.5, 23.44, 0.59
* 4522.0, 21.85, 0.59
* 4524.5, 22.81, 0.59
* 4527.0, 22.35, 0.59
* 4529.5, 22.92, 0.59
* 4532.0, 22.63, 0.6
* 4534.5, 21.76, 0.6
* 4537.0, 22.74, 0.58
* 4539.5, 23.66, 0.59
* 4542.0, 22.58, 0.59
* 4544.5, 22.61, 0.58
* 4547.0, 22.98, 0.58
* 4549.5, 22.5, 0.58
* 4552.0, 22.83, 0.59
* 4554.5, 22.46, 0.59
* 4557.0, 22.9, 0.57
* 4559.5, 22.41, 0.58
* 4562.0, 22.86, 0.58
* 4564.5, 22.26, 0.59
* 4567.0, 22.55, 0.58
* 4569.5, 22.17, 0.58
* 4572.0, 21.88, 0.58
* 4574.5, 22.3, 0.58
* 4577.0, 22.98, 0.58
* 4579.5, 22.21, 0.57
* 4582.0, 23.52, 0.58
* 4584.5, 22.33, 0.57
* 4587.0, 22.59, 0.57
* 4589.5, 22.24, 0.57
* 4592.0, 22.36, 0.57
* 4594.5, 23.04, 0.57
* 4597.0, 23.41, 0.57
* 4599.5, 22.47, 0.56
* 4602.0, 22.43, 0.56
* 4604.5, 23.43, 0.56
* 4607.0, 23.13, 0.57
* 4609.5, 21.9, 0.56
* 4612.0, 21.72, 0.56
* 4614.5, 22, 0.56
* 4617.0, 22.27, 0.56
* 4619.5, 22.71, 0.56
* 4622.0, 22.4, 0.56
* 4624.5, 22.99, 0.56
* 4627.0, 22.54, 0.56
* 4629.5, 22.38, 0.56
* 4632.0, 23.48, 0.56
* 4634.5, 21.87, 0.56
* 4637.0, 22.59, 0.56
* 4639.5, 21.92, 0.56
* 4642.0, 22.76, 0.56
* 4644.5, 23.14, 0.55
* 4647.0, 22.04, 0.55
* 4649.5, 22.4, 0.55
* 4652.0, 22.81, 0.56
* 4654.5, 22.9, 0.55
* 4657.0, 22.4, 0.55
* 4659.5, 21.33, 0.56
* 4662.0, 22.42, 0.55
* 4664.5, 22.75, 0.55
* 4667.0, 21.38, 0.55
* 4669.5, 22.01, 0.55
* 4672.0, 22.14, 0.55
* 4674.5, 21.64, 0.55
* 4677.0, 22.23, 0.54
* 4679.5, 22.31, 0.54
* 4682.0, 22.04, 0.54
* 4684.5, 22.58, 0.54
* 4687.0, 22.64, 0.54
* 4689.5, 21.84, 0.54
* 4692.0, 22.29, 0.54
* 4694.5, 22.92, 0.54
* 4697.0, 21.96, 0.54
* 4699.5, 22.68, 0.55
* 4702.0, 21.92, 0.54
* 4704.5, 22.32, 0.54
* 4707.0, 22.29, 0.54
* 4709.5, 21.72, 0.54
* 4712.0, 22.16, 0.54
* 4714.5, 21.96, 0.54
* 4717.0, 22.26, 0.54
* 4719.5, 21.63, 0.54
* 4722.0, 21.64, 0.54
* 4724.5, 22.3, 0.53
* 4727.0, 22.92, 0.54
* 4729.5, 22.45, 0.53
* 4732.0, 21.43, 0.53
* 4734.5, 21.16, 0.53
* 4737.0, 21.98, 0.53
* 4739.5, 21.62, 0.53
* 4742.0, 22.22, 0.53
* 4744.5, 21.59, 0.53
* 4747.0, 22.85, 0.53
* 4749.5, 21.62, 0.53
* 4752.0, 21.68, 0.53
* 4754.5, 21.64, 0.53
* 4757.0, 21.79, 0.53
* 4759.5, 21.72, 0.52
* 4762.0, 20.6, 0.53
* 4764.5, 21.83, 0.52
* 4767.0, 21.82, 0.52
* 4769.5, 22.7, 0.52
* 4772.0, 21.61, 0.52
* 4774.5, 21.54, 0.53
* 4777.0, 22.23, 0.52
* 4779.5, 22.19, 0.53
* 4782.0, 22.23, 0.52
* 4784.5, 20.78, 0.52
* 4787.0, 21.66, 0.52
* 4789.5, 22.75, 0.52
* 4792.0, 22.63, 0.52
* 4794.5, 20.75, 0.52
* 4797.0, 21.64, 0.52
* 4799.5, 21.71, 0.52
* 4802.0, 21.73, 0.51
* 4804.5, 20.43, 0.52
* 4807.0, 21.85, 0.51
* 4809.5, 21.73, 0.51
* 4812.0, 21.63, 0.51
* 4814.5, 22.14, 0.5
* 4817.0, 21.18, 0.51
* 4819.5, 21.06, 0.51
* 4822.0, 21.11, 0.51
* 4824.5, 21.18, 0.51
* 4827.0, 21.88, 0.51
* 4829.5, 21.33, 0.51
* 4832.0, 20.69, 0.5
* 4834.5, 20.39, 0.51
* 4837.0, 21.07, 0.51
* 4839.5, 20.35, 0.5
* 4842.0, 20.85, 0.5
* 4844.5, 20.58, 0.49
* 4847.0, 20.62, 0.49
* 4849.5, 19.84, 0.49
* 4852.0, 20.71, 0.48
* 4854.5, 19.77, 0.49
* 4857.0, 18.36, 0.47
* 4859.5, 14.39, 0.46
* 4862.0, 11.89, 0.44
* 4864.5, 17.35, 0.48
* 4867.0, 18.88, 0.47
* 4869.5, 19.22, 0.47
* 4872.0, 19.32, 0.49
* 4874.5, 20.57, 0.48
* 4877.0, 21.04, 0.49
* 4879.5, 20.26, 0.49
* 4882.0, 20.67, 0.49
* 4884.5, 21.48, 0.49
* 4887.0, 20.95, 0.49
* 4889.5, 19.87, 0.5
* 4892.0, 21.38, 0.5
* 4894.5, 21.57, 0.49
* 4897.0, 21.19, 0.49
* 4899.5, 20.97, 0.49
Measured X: 1.05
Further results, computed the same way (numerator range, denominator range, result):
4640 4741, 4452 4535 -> 1.06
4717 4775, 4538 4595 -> 1.04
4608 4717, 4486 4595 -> 1.04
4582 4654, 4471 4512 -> 1.05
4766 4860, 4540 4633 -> 1.03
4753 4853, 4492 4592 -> 1.06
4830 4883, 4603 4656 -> 0.95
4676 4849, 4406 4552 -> 1.08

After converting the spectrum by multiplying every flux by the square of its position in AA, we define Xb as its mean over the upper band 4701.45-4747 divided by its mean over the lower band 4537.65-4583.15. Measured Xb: 1.0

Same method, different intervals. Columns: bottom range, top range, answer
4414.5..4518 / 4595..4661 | 1.06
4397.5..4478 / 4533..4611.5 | 1.05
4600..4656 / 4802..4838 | 1.02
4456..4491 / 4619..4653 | 1.06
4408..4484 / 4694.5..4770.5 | 1.09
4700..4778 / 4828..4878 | 0.93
